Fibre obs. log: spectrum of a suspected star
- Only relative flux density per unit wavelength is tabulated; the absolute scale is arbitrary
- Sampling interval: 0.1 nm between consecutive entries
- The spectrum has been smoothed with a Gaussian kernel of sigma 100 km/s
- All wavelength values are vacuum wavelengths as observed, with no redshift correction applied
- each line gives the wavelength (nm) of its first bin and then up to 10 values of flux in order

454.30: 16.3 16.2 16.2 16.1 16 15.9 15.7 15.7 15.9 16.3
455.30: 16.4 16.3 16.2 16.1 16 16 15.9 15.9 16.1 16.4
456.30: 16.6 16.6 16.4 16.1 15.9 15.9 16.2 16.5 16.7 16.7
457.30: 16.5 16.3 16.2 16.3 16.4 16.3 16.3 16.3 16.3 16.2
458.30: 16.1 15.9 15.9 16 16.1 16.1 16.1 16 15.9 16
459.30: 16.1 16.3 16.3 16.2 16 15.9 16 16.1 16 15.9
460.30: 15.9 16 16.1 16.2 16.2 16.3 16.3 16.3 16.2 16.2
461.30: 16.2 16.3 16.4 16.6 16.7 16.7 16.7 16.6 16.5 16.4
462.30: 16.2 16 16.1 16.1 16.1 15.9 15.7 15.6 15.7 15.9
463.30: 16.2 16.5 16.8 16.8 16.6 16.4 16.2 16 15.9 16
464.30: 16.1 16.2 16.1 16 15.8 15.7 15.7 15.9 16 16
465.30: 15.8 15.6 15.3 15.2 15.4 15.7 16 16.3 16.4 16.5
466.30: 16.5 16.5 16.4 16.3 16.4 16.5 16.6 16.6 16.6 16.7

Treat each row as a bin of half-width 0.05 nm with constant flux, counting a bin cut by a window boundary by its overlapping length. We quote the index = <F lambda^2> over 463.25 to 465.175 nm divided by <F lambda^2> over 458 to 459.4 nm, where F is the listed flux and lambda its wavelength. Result 1.0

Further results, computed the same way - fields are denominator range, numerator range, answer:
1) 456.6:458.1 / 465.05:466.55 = 1.02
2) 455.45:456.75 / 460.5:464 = 1.03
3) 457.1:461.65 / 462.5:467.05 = 1.02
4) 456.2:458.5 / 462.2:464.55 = 1.02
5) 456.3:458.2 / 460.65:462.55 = 1.02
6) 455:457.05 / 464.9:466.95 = 1.04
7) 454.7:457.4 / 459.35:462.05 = 1.02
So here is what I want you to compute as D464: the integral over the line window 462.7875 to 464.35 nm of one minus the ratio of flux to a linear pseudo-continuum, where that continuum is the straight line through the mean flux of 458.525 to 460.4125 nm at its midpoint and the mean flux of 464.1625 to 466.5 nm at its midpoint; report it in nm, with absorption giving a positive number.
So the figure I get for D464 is -0.02 nm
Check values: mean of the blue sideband 16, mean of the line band 16.1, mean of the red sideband 16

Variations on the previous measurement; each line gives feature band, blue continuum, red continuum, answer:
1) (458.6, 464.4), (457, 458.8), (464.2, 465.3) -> -0.031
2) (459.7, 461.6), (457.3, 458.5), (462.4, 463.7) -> 0.004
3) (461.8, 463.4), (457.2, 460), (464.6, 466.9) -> -0.007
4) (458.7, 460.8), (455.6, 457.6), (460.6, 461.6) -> 0.026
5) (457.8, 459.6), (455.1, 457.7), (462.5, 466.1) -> 0.006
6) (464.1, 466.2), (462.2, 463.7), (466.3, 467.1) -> 0.060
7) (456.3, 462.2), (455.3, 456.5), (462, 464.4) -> -0.016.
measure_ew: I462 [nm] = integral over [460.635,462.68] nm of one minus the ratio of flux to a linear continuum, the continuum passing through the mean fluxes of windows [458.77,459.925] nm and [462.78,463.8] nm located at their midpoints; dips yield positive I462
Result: -0.03 nm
